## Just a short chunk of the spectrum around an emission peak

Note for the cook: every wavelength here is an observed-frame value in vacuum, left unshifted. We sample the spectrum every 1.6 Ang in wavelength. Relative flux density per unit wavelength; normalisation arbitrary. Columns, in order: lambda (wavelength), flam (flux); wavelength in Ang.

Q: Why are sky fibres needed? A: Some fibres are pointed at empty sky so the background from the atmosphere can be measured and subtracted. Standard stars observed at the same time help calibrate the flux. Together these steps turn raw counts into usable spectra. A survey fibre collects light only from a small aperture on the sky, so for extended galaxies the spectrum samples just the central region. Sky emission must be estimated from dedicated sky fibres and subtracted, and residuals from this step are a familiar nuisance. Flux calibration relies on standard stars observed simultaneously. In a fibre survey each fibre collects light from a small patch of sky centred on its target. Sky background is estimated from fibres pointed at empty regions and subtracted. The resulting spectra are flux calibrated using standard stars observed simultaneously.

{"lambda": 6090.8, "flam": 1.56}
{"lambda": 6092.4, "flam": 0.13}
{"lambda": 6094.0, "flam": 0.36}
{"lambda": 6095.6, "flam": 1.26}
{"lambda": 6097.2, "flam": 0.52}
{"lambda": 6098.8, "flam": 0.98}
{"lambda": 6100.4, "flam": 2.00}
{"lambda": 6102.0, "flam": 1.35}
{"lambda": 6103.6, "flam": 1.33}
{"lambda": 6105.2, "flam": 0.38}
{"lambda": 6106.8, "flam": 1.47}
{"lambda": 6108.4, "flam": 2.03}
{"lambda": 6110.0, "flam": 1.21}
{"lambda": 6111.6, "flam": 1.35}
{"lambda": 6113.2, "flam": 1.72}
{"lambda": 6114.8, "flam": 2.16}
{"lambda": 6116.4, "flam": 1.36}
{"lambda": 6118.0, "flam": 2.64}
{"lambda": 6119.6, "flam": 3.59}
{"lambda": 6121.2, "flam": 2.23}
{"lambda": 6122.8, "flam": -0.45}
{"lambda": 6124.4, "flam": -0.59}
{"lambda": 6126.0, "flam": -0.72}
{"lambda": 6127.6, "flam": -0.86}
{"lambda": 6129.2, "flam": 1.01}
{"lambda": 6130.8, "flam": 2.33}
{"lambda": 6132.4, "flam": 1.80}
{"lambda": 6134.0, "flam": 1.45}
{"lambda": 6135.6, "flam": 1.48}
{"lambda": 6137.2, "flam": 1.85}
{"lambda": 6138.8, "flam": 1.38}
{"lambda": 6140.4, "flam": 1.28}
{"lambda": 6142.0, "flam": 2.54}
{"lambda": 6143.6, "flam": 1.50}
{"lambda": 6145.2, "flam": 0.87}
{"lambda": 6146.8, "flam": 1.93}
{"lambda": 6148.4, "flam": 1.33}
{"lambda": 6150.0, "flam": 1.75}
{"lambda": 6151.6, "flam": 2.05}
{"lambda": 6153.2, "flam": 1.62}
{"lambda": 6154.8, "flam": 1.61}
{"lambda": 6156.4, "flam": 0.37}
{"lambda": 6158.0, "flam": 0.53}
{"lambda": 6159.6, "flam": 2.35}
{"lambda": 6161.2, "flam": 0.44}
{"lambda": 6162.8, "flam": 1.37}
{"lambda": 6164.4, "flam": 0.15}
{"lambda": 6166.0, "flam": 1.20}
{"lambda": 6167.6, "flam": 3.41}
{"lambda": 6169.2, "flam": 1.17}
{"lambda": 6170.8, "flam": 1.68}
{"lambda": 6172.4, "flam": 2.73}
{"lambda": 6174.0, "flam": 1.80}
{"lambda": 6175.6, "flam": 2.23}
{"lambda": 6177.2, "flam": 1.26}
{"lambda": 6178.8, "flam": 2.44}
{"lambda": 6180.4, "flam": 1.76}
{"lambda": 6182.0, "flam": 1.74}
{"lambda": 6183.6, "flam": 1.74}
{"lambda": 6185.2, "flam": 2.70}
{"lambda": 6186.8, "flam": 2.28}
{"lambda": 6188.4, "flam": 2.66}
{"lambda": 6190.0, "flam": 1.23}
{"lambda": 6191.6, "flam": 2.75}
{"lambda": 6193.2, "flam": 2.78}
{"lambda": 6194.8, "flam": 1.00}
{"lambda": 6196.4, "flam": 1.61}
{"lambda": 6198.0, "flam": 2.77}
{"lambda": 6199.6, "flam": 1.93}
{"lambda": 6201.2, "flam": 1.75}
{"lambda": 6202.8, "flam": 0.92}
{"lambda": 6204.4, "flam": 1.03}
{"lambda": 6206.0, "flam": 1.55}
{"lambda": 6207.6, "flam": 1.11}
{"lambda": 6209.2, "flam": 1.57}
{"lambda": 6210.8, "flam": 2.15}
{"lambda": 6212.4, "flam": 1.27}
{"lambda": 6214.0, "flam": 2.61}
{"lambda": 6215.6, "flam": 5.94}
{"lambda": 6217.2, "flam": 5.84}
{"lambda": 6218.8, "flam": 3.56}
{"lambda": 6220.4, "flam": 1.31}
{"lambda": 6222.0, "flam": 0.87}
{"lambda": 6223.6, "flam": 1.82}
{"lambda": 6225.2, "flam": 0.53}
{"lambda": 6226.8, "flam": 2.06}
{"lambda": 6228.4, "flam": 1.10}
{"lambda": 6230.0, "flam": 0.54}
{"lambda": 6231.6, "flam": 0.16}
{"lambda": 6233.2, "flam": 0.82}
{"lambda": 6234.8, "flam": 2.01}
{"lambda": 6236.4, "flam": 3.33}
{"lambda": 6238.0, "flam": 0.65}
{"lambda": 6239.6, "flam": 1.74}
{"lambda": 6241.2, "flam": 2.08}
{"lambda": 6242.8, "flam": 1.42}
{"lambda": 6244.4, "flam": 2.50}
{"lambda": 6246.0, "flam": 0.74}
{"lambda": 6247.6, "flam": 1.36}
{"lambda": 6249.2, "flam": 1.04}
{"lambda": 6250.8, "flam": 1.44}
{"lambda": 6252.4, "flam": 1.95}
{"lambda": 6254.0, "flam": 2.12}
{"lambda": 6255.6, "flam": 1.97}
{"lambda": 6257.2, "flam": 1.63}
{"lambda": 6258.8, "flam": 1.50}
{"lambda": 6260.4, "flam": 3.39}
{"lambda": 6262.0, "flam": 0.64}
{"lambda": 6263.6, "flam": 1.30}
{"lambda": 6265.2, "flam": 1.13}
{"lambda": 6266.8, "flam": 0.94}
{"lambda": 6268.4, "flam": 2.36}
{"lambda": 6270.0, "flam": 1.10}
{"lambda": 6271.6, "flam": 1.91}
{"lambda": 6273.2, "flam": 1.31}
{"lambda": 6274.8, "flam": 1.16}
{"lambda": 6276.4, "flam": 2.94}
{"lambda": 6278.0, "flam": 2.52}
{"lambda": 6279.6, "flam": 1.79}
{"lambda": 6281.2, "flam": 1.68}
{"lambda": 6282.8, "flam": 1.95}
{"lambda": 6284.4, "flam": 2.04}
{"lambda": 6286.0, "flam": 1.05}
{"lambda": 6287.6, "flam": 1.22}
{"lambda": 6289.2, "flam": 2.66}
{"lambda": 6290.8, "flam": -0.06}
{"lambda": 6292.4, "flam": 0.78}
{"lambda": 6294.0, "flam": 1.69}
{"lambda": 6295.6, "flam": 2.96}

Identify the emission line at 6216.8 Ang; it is H-beta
